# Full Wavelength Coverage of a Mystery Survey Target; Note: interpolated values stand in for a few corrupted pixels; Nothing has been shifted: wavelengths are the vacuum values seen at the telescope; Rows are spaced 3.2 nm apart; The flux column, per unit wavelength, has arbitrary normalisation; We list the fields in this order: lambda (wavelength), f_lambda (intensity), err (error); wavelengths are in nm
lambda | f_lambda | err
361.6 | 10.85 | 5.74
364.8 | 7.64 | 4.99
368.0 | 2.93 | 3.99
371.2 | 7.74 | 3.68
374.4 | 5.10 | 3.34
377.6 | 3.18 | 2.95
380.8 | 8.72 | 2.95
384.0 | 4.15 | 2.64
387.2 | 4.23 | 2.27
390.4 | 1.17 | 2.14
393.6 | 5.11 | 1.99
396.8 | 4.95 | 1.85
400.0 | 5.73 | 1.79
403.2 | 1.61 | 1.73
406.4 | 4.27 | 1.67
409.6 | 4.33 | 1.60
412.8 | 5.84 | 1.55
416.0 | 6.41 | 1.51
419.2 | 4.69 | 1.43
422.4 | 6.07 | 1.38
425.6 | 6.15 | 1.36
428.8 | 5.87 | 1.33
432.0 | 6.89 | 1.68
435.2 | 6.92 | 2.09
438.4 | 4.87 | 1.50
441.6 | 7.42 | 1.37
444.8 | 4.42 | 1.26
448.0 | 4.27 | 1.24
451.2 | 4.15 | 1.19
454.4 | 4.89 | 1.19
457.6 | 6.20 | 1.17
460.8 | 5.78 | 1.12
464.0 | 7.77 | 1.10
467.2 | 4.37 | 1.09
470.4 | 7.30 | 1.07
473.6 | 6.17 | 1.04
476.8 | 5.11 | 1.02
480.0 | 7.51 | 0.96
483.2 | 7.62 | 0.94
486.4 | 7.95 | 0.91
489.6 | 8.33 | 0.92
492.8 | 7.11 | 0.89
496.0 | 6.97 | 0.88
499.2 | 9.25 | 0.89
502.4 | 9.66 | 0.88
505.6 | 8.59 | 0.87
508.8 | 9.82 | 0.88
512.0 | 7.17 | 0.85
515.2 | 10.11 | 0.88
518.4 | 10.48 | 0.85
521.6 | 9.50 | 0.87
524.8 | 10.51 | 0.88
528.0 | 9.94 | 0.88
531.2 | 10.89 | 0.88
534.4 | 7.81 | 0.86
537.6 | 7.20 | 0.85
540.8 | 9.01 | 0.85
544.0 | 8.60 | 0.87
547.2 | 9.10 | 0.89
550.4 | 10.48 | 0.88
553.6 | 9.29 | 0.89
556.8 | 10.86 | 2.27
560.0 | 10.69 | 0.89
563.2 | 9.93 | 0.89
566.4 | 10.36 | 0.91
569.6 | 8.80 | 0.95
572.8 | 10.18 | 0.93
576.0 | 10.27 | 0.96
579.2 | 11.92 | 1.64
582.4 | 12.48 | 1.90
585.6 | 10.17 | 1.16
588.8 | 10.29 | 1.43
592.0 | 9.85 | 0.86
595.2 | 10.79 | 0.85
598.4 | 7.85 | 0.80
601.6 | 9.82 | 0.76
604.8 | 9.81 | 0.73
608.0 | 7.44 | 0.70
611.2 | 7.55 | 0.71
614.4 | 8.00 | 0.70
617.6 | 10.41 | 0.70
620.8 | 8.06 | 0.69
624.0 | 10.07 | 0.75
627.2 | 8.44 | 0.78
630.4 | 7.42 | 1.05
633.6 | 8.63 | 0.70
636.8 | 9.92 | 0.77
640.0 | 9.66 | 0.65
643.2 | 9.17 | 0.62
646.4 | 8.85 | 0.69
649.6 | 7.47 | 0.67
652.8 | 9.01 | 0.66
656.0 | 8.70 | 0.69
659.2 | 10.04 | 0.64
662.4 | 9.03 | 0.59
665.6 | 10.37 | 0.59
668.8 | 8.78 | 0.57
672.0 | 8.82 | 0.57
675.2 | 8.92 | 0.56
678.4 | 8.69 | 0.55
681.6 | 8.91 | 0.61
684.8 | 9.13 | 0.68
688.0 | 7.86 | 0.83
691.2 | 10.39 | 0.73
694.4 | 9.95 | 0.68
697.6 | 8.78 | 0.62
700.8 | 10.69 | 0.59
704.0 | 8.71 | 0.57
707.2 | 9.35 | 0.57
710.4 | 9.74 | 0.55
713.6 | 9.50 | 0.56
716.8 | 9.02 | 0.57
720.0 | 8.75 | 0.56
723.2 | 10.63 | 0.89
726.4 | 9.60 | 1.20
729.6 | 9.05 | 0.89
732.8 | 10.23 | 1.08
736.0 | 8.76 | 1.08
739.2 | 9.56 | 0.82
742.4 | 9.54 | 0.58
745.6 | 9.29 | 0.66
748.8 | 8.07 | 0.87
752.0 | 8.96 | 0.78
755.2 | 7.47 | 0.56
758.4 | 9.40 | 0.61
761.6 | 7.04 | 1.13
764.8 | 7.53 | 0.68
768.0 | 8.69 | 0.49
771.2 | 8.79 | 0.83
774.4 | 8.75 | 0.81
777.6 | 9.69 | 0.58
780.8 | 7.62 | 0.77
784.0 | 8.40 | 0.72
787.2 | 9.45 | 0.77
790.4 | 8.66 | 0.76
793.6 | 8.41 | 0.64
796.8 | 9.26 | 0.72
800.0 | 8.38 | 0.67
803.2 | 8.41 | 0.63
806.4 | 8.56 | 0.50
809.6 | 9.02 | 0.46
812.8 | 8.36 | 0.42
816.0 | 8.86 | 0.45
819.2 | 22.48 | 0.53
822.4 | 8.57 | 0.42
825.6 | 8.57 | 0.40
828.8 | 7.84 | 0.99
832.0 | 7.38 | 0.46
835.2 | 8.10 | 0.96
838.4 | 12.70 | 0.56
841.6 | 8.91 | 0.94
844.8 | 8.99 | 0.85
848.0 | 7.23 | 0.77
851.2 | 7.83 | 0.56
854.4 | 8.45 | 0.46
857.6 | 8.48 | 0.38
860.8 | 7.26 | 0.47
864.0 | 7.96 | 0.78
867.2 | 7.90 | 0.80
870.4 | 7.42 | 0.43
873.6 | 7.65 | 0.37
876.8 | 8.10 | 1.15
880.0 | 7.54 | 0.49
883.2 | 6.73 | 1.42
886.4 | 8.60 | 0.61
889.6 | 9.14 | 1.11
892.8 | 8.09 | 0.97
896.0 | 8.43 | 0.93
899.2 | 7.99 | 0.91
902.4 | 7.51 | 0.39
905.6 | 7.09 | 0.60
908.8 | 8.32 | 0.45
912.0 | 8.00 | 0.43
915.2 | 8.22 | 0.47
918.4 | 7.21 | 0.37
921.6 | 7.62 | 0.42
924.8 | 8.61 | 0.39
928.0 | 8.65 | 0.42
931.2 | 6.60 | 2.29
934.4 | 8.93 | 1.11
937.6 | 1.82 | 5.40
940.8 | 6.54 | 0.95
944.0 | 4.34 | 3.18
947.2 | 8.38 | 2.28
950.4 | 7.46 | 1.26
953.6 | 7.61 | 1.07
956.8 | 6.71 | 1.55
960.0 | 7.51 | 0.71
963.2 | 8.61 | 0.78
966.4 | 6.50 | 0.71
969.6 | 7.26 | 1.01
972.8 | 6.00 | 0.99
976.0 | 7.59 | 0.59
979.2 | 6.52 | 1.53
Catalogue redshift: 0.25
